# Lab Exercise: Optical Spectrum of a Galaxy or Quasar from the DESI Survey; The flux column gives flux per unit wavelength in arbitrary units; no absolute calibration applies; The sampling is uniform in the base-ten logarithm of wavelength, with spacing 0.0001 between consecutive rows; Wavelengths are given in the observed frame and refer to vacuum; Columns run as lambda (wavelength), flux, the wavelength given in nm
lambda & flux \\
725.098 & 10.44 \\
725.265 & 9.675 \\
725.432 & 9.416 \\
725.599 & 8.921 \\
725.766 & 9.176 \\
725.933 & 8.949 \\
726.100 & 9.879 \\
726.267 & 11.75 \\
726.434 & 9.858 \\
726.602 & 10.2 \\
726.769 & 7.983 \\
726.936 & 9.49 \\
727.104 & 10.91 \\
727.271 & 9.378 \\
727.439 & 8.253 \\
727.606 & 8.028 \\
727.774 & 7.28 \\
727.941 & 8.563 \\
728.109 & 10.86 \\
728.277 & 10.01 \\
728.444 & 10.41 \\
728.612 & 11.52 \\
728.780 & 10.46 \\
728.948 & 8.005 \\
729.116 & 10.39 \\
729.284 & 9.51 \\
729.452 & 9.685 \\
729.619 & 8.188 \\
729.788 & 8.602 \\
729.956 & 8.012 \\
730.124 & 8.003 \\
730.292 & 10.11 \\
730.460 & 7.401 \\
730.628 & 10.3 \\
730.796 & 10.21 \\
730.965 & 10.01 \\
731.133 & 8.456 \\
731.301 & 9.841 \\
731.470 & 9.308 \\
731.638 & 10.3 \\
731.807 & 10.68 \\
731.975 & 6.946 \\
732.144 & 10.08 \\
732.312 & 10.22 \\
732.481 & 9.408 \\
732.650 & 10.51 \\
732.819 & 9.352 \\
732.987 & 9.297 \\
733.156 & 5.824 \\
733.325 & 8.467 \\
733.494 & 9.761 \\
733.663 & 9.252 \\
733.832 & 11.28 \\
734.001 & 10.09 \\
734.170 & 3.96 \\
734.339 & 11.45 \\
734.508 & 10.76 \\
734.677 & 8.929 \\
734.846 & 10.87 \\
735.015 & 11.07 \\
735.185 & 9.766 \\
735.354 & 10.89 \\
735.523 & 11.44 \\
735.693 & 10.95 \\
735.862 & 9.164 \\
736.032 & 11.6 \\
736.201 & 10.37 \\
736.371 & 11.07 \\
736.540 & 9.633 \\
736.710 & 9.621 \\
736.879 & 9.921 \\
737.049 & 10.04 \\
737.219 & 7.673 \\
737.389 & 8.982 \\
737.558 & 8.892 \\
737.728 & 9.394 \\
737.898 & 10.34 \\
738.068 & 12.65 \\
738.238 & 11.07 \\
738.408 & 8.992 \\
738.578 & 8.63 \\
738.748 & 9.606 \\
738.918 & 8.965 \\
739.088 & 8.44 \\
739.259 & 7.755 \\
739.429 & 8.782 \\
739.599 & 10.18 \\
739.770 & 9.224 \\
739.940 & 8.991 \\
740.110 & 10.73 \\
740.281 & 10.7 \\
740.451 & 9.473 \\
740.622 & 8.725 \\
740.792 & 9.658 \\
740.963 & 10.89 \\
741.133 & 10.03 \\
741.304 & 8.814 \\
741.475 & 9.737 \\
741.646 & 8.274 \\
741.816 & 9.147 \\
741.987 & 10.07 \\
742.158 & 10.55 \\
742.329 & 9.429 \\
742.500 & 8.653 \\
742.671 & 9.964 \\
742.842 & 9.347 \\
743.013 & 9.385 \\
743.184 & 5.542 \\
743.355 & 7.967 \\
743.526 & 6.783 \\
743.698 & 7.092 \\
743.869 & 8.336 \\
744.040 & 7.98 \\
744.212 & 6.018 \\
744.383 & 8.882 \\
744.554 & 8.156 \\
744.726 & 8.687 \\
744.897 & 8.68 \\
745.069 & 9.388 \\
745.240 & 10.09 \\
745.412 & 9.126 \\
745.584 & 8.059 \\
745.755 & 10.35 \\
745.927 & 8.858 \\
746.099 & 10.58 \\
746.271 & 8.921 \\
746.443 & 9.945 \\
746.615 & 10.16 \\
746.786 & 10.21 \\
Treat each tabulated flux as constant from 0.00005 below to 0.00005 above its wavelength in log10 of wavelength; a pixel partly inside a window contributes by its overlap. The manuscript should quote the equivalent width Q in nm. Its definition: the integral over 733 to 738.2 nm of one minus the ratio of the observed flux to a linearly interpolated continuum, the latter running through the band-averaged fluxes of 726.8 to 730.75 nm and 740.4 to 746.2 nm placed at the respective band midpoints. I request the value -0.41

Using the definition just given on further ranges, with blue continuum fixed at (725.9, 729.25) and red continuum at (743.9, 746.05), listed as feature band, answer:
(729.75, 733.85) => 0.07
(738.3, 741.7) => -0.14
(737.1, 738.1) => -0.05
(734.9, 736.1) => -0.19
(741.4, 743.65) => 0.01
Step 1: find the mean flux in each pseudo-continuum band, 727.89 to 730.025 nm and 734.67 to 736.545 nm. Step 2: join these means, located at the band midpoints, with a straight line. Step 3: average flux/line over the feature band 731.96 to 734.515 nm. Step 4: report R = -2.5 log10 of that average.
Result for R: 0.12 mag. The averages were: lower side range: 9.58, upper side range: 10.6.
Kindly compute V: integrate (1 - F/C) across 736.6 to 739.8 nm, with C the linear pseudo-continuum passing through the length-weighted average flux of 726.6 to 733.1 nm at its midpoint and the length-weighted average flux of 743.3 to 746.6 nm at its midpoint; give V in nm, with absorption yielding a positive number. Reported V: -0.16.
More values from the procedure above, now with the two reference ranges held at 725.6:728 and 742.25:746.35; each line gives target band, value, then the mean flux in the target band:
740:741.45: -0.187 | 9.86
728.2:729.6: -0.112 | 9.92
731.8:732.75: -0.052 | 9.55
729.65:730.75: 0.044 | 8.76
